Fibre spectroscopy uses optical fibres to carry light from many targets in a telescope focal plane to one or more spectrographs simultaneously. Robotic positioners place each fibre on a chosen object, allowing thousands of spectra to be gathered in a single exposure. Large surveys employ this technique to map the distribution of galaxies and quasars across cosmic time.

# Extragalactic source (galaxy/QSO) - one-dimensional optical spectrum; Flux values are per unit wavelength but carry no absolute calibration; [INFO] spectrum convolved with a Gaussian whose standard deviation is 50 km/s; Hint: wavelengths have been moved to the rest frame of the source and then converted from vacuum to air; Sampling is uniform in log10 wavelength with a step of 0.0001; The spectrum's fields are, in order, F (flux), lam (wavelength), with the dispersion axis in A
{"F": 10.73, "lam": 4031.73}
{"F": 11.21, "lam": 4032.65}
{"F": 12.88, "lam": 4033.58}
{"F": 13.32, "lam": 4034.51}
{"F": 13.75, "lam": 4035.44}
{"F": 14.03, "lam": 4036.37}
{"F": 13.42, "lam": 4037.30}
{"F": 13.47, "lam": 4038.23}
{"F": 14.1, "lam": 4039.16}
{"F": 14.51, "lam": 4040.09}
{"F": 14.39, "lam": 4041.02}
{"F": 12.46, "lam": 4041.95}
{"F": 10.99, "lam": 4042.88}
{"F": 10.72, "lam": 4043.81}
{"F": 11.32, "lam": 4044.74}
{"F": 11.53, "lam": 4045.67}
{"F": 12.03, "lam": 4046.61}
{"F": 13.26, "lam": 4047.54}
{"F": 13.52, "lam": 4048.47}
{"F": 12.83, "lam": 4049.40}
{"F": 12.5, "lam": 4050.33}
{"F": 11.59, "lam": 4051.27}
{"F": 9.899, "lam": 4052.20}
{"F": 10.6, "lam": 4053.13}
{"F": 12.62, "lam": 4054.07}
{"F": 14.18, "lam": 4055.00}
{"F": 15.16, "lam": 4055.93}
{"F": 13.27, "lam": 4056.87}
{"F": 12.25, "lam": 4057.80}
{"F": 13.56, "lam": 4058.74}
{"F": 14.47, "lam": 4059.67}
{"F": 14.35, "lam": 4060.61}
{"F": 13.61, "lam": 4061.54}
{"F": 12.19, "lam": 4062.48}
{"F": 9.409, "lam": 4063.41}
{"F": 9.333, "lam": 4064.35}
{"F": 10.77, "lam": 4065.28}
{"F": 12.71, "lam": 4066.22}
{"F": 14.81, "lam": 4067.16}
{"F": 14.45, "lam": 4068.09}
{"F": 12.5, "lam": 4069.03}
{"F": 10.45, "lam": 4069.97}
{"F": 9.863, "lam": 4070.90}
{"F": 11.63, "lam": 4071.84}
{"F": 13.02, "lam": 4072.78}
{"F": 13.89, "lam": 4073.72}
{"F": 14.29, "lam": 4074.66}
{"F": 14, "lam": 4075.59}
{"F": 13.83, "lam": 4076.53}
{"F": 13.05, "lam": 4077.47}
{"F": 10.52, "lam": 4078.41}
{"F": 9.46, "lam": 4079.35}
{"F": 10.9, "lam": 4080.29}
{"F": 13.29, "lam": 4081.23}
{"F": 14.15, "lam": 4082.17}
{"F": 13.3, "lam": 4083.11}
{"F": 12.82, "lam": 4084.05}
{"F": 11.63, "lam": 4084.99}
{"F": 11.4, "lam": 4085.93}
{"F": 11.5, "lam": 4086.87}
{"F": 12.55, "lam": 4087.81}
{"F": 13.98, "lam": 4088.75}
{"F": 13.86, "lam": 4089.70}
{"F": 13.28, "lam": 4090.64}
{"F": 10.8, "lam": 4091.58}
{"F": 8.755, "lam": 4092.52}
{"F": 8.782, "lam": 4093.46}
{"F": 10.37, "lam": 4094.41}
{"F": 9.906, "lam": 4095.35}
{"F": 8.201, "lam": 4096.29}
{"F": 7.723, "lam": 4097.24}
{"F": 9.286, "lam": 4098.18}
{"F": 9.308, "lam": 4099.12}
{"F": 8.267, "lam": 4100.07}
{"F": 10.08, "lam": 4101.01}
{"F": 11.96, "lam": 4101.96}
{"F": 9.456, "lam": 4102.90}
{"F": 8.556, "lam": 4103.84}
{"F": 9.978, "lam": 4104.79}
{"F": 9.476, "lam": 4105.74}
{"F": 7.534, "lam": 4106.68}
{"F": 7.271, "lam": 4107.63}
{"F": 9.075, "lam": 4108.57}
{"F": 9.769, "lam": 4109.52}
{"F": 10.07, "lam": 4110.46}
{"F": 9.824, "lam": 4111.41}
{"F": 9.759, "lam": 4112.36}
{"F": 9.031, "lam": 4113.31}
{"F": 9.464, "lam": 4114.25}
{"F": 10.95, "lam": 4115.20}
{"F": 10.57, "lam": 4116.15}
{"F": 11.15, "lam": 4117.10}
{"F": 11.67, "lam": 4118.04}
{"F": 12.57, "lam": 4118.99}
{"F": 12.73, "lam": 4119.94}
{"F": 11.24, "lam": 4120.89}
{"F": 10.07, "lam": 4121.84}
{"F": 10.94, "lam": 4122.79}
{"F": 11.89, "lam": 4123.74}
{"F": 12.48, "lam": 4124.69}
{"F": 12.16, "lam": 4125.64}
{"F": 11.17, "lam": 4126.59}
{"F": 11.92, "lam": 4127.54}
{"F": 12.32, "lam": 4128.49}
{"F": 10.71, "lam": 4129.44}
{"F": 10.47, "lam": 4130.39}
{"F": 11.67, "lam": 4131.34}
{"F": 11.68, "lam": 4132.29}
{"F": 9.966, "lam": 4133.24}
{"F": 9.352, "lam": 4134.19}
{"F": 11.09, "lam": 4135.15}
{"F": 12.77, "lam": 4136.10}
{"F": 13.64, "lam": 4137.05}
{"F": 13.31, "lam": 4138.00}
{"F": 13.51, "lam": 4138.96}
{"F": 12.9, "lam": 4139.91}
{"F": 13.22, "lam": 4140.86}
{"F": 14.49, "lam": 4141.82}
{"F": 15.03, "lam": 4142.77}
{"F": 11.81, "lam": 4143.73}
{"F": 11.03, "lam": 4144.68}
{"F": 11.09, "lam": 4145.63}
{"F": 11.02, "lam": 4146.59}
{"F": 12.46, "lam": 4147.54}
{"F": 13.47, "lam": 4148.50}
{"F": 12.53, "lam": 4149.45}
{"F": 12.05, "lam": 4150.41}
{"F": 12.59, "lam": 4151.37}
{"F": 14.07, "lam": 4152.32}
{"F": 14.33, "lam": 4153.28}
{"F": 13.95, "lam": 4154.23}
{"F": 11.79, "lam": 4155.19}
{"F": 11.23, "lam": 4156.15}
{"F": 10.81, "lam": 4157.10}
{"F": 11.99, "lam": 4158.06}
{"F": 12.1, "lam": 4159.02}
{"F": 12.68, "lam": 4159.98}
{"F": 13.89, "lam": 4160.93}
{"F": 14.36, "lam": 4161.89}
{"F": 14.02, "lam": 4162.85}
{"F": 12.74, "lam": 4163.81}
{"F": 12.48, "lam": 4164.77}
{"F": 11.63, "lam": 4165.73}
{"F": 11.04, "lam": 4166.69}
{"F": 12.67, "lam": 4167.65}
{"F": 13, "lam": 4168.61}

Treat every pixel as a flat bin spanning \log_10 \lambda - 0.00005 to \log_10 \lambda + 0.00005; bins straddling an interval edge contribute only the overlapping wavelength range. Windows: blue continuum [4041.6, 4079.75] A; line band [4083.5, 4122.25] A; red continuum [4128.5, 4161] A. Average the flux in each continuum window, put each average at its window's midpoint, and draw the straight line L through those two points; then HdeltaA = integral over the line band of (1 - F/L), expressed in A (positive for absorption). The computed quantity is 6.2 A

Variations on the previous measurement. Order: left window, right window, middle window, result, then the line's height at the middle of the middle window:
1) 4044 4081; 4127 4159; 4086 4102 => 2.4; 12.3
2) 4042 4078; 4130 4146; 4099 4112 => 3.1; 12.3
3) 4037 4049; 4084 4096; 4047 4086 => -1.4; 12.1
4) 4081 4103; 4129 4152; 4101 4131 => 2.8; 11.6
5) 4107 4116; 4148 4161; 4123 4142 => -1.7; 11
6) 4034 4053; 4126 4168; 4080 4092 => -0.1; 12.5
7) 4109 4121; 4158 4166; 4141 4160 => -0.2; 12.4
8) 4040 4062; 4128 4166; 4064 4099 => 2.4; 12.6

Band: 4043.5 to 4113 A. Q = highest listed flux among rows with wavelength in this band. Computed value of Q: 15.16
